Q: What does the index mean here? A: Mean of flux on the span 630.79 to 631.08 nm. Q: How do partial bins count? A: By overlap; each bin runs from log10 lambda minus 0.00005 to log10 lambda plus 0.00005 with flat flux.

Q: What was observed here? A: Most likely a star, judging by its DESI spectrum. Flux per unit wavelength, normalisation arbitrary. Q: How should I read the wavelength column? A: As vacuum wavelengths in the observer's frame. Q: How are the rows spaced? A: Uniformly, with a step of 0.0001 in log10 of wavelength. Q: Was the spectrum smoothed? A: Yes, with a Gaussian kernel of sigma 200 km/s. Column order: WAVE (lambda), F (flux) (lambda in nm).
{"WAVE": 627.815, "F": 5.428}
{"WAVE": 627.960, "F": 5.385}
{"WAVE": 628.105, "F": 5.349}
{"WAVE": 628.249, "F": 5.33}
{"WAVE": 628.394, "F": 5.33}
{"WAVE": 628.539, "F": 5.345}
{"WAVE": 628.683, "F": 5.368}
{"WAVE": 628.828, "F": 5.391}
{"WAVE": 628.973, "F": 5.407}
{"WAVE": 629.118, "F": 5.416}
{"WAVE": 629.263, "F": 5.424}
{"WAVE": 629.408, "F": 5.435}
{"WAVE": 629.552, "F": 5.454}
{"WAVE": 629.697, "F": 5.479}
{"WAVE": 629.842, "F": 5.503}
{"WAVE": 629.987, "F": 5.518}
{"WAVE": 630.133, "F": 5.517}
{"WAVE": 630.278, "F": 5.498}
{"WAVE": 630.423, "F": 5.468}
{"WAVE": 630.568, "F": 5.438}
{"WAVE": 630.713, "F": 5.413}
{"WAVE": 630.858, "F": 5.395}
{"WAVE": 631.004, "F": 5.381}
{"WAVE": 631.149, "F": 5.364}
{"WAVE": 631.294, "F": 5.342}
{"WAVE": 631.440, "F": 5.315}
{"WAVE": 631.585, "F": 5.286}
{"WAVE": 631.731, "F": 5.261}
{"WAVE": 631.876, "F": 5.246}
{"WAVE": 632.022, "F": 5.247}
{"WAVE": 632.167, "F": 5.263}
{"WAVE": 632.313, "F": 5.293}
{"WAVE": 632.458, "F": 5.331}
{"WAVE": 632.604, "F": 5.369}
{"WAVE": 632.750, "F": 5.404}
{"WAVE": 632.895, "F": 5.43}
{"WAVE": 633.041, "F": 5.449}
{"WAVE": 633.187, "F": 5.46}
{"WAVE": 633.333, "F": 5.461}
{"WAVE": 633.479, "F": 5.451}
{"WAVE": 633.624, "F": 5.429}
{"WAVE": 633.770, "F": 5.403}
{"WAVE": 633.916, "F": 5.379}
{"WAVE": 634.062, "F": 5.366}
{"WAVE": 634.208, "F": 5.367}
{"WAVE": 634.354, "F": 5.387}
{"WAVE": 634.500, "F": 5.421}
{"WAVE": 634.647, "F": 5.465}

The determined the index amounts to 5.38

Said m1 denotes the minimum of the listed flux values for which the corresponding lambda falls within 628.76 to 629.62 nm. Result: 5.391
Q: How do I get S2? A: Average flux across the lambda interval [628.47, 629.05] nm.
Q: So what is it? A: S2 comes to 5.38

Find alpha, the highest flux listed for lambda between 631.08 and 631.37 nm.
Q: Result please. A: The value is 5.364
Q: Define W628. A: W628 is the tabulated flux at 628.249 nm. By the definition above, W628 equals 5.33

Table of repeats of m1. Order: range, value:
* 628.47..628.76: 5.345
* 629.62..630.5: 5.468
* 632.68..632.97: 5.404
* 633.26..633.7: 5.429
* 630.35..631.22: 5.364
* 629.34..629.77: 5.435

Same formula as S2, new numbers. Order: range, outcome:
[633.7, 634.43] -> 5.38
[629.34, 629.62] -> 5.46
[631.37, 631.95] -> 5.28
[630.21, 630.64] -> 5.47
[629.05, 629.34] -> 5.42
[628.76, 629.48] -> 5.41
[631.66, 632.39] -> 5.27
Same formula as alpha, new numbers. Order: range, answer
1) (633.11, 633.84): 5.461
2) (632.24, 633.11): 5.449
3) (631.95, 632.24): 5.263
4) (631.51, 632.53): 5.331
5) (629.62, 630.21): 5.518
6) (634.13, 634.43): 5.387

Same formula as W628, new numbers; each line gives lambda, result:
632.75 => 5.404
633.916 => 5.379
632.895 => 5.43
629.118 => 5.416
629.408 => 5.435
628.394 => 5.33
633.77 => 5.403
